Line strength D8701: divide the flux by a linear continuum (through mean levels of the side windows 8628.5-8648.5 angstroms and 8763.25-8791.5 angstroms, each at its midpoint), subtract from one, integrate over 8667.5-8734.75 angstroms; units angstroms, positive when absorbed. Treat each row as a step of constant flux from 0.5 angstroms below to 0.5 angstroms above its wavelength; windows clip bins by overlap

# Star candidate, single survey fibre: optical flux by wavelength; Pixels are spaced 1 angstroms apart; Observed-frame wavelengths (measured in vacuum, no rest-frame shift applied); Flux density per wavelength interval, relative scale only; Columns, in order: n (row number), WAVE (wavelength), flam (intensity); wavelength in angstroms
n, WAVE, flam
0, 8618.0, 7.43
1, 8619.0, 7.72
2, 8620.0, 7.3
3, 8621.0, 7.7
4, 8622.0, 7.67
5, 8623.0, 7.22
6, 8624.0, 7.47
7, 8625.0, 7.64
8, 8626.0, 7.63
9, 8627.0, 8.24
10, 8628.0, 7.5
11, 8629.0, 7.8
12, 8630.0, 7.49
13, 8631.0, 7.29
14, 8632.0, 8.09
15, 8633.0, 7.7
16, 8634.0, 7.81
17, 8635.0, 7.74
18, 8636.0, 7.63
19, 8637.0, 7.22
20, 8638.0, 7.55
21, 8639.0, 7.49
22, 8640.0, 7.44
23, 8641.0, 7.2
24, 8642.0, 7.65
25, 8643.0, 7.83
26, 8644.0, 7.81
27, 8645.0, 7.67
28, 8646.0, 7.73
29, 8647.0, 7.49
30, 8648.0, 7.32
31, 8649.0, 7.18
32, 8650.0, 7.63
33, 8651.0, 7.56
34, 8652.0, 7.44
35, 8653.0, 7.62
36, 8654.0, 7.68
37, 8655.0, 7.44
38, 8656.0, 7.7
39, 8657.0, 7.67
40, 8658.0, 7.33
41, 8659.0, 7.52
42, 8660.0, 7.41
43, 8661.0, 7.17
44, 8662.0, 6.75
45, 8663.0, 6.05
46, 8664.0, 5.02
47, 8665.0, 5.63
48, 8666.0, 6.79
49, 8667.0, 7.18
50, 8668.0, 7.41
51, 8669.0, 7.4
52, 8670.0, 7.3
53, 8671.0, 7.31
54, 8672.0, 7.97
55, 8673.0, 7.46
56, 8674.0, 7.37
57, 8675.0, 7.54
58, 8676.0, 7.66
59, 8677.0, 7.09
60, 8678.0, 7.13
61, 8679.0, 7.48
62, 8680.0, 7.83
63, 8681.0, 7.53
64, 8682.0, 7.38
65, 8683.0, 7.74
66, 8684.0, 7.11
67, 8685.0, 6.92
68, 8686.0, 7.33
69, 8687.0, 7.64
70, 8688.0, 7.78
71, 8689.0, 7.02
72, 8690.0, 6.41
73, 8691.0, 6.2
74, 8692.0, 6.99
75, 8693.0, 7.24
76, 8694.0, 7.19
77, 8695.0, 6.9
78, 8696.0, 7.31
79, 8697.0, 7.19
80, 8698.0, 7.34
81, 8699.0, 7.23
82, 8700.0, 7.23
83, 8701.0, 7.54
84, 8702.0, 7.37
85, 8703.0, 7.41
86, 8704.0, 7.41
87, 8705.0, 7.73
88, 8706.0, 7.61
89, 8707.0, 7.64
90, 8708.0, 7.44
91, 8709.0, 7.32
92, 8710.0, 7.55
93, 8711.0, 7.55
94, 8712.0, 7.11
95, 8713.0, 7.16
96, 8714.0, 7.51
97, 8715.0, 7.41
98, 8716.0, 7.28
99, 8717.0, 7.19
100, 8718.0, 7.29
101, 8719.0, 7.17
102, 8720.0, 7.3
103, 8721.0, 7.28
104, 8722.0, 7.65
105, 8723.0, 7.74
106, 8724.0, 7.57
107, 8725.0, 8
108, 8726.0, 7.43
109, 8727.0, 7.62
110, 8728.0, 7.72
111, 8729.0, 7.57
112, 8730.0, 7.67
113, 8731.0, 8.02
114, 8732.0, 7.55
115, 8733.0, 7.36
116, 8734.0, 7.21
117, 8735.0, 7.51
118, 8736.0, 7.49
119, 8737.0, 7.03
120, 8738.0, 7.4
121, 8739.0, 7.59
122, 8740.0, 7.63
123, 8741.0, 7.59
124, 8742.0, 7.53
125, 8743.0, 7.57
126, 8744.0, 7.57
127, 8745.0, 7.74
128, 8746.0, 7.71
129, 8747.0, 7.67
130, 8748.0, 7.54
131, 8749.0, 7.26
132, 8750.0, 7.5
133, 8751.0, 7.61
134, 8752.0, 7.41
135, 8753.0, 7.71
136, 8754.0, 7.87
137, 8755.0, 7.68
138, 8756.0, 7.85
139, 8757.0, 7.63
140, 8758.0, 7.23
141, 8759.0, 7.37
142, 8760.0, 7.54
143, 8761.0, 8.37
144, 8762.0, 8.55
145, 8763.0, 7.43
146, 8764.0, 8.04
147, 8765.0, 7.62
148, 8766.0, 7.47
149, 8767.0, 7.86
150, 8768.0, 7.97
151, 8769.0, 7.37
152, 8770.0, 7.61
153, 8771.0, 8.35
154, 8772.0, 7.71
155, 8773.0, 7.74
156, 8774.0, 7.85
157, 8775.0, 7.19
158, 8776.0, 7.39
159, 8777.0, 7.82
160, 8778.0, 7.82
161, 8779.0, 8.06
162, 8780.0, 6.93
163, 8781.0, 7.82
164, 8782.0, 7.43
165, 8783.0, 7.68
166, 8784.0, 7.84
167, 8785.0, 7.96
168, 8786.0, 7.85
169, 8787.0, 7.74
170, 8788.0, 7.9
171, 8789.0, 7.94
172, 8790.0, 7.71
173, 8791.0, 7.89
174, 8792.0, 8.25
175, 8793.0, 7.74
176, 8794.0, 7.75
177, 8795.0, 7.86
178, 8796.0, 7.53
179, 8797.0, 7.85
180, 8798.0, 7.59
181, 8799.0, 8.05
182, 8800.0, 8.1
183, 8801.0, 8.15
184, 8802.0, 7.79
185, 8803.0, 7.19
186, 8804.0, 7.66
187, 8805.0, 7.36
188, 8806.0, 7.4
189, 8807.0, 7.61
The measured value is 2.4 angstroms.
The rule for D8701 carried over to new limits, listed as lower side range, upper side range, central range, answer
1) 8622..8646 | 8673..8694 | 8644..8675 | 0.78 angstroms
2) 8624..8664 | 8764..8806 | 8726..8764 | 0.31 angstroms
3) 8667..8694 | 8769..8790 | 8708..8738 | 0.13 angstroms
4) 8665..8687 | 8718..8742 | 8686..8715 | 0.53 angstroms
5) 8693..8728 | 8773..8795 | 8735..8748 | 0.01 angstroms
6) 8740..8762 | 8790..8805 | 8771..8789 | 0.05 angstroms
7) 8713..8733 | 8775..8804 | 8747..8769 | -0.12 angstroms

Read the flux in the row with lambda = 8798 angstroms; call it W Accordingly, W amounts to 7.59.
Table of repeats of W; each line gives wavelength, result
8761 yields 8.37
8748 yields 7.54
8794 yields 7.75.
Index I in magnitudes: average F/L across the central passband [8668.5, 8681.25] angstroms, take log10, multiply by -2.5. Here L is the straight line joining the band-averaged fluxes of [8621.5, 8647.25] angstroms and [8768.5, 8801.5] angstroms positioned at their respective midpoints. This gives 0.03 mag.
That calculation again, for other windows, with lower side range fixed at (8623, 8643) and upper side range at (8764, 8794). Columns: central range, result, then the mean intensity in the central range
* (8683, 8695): 0.083 mag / 7.1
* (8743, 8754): 0.019 mag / 7.59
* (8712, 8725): 0.043 mag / 7.39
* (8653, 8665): 0.089 mag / 7.03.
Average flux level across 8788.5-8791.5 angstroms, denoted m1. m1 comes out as 7.85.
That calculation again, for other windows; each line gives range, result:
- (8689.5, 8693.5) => 6.71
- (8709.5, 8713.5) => 7.34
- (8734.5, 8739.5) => 7.4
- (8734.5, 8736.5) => 7.5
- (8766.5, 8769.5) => 7.73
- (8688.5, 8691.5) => 6.54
